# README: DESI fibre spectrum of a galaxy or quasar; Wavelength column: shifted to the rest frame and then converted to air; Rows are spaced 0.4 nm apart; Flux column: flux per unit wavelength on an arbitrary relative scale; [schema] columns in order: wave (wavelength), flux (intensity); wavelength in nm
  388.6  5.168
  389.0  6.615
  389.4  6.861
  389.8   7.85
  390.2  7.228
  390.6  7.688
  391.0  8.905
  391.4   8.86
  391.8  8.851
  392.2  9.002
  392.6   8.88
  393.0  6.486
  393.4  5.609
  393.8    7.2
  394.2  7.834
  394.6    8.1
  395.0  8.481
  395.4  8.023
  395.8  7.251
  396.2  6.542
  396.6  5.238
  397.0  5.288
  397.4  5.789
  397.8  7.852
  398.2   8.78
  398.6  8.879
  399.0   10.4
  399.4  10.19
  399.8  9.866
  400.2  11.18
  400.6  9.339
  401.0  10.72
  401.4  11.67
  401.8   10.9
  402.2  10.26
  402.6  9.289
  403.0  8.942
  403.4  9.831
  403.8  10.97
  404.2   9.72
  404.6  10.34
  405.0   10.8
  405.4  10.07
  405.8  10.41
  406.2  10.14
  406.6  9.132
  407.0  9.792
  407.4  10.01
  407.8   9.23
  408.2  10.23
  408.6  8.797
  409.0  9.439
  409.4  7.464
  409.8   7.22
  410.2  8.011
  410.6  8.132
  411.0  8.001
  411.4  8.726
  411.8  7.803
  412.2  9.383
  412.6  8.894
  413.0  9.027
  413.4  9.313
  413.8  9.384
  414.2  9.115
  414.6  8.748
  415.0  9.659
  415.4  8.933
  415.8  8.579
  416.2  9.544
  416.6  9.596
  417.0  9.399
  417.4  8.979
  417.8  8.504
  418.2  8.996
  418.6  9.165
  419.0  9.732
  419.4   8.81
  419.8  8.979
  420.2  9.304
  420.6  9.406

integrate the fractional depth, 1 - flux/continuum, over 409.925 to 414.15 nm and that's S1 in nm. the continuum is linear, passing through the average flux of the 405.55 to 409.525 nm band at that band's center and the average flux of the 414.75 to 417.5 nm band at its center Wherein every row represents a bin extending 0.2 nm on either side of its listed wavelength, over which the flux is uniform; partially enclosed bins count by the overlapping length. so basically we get 0.32 nm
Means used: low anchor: 9.51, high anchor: 9.24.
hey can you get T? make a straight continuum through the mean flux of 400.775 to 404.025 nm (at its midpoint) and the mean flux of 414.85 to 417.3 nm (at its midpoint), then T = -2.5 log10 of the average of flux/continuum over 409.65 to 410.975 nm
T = 0.23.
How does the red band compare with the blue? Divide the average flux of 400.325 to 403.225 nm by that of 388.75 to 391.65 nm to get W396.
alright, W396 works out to 1.3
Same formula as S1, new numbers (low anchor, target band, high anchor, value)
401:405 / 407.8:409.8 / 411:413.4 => 0.105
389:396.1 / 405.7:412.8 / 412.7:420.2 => -0.158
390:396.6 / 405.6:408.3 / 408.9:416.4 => -0.458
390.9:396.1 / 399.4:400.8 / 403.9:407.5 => -0.163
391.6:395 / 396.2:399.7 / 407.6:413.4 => 0.103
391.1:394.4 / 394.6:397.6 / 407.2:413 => 0.474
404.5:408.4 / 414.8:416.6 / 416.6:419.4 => 0.017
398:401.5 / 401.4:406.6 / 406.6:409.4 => -0.233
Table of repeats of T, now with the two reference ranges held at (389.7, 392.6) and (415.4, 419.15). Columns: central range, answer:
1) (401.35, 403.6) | -0.15 mag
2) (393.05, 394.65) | 0.20 mag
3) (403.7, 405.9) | -0.18 mag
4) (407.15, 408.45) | -0.11 mag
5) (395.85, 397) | 0.39 mag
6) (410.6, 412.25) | 0.08 mag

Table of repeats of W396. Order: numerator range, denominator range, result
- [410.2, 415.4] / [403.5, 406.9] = 0.87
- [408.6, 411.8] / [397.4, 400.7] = 0.87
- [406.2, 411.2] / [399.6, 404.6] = 0.86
